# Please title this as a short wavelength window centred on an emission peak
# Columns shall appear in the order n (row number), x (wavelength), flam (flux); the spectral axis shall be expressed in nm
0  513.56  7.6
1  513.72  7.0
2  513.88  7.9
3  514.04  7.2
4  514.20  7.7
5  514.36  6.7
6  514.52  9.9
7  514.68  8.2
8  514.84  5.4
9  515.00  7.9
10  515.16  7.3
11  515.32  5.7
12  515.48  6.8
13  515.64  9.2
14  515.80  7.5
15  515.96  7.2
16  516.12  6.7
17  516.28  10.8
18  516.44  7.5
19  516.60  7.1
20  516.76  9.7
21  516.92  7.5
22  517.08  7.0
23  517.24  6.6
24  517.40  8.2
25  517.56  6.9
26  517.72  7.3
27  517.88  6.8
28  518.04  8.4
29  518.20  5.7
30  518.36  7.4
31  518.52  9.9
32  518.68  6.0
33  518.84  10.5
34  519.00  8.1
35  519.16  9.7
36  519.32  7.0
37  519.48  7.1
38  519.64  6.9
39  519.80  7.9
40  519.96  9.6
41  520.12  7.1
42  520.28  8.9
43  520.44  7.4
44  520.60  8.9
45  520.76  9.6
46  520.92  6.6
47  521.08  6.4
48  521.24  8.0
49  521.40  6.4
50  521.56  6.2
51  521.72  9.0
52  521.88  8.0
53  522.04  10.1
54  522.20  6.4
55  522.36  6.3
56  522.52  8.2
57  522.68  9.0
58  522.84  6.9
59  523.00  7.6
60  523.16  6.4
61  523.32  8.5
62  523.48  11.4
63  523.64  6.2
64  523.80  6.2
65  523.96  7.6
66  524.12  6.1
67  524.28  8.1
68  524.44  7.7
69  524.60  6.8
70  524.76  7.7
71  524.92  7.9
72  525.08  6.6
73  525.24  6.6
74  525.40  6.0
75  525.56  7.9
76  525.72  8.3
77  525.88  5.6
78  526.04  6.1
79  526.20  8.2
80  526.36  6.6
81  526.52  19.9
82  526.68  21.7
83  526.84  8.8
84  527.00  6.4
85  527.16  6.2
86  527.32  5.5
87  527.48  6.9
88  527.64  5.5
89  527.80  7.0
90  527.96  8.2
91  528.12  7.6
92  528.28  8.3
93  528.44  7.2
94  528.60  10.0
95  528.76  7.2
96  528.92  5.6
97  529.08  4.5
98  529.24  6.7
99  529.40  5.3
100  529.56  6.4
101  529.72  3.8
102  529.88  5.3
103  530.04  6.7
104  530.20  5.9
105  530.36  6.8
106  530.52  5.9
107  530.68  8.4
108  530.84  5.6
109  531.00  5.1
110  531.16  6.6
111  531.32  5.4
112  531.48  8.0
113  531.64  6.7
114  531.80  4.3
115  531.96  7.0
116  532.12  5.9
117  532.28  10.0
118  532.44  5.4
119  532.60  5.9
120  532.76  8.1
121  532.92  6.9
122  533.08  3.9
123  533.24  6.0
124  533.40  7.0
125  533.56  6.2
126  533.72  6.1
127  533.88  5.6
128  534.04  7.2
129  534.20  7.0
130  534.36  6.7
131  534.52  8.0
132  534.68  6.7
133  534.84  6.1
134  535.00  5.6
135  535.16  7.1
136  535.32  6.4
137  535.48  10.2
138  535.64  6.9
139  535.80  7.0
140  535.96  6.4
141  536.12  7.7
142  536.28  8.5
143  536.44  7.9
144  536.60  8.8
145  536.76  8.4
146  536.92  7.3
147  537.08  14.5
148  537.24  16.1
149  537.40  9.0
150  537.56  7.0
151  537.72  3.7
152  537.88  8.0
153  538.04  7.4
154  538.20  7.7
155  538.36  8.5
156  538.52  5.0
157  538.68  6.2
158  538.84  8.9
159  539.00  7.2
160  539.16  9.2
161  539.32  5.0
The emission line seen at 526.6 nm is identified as H-beta 4861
